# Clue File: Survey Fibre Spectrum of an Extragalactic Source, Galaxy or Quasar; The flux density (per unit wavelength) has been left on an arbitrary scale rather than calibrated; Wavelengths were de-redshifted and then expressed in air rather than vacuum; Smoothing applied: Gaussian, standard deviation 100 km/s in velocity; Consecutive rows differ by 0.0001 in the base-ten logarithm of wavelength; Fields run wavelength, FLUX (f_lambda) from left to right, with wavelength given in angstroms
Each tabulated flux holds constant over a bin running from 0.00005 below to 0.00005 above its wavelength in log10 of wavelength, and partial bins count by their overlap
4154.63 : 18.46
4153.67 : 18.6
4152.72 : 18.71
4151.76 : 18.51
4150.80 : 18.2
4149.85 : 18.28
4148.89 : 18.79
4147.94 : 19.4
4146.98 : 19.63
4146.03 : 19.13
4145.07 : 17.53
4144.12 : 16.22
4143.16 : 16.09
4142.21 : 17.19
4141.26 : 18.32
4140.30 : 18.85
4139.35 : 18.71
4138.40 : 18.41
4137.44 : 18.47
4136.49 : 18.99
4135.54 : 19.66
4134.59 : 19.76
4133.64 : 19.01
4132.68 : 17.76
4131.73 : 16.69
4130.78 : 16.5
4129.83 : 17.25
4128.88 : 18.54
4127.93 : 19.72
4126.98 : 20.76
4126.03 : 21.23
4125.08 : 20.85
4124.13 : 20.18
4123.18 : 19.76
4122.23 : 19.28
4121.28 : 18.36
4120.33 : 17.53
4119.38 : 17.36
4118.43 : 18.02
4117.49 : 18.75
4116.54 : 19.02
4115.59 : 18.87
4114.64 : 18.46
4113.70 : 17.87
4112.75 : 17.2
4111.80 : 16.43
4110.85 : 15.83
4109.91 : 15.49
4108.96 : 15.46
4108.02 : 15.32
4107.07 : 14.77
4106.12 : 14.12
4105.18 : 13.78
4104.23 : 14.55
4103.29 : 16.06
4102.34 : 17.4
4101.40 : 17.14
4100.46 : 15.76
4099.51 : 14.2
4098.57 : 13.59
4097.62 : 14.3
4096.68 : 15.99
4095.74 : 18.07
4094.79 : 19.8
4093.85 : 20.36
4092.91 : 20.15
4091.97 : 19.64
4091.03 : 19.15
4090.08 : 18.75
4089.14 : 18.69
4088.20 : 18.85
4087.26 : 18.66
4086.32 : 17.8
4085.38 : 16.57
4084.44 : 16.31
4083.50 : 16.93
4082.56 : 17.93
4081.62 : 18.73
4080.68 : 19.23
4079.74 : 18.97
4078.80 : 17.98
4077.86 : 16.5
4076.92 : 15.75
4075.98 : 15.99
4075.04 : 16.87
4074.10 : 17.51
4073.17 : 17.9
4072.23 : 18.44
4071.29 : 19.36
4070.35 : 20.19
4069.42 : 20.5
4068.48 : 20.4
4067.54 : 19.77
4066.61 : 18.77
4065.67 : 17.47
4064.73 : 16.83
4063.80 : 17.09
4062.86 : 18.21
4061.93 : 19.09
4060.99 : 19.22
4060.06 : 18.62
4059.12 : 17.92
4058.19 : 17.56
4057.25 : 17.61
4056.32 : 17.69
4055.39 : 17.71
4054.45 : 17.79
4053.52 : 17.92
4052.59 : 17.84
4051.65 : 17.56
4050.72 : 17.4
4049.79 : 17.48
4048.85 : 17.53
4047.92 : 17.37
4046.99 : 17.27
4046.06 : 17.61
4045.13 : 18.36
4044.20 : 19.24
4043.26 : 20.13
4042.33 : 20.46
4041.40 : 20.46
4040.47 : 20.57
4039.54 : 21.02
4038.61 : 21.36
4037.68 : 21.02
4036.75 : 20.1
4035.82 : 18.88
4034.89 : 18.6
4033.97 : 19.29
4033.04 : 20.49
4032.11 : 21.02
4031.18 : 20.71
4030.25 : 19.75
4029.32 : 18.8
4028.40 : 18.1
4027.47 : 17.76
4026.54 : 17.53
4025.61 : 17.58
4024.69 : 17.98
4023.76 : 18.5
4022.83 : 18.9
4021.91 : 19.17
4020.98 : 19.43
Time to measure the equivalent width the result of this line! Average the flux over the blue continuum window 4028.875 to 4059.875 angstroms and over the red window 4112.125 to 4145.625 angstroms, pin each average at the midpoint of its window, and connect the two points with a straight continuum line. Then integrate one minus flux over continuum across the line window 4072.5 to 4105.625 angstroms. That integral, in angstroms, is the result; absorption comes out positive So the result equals 2.4 angstroms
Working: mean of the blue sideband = 18.9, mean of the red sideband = 18.5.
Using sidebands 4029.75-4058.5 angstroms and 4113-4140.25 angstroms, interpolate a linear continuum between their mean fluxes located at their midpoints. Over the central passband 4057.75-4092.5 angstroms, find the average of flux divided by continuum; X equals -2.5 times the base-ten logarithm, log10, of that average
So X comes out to 0.04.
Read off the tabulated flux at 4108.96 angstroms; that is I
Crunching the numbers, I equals 15.46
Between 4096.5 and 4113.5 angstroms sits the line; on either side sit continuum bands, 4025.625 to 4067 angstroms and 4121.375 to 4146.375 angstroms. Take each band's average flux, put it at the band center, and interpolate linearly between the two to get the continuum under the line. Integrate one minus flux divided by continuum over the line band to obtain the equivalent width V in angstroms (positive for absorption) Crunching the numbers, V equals 2.9 angstroms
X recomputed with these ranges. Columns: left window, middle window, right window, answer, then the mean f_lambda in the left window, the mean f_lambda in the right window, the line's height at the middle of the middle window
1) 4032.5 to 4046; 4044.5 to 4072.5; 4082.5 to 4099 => 0.053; 19.9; 17.9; 19.2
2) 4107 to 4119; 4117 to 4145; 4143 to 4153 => -0.051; 17.1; 18.3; 17.7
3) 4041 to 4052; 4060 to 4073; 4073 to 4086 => -0.063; 18.4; 17.4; 17.8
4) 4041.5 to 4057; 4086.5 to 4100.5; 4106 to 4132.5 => 0.012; 18.1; 17.9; 18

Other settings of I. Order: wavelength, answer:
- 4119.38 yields 17.36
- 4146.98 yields 19.63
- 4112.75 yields 17.2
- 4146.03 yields 19.13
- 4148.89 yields 18.79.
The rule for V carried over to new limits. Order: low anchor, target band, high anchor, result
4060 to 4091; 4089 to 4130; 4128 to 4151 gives 1.44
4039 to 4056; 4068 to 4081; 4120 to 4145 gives 0.22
